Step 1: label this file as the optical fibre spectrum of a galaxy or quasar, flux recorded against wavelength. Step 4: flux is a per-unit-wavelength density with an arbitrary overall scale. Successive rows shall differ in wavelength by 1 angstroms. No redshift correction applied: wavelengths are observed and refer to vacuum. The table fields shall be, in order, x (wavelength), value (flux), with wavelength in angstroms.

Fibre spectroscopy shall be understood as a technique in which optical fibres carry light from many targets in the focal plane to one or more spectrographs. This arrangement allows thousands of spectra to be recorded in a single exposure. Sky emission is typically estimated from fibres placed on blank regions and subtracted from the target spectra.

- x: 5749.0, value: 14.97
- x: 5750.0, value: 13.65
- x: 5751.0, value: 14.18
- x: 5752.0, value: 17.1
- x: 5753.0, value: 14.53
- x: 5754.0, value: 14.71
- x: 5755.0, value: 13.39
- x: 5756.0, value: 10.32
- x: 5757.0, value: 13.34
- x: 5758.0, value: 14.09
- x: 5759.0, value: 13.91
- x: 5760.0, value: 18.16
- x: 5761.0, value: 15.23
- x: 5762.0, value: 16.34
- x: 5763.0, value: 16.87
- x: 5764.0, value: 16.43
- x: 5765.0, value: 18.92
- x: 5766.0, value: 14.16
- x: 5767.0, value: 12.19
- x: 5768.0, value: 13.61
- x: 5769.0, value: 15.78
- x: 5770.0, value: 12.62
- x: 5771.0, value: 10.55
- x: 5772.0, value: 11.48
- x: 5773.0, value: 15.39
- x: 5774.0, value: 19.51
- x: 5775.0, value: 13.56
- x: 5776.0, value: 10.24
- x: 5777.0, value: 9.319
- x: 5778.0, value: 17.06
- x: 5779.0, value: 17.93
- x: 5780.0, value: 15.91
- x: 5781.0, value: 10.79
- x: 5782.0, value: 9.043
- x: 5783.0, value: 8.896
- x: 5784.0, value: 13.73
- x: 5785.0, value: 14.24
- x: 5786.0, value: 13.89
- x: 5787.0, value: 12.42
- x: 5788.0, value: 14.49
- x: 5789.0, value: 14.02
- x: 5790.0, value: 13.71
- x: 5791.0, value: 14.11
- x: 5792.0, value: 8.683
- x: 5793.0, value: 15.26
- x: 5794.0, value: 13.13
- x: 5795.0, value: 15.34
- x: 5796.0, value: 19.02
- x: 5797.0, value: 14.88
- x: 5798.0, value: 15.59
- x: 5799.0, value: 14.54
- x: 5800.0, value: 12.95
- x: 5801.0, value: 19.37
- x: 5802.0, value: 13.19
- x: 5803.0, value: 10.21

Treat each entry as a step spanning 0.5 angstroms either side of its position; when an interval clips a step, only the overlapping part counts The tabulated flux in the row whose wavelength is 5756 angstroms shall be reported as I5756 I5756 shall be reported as 10.32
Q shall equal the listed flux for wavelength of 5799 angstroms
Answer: 14.54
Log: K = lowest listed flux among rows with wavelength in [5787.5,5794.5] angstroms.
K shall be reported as 8.683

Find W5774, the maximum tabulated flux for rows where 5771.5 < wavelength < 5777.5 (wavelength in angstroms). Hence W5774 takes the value 19.51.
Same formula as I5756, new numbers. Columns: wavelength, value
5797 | 14.88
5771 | 10.55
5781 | 10.79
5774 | 19.51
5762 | 16.34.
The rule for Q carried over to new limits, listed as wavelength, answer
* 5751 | 14.18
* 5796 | 19.02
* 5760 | 18.16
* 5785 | 14.24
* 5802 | 13.19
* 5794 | 13.13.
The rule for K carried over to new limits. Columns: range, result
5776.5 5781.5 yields 9.319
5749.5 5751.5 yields 13.65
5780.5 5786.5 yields 8.896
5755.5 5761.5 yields 10.32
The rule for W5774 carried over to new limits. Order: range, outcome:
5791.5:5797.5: 19.02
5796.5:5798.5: 15.59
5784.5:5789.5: 14.49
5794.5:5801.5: 19.37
